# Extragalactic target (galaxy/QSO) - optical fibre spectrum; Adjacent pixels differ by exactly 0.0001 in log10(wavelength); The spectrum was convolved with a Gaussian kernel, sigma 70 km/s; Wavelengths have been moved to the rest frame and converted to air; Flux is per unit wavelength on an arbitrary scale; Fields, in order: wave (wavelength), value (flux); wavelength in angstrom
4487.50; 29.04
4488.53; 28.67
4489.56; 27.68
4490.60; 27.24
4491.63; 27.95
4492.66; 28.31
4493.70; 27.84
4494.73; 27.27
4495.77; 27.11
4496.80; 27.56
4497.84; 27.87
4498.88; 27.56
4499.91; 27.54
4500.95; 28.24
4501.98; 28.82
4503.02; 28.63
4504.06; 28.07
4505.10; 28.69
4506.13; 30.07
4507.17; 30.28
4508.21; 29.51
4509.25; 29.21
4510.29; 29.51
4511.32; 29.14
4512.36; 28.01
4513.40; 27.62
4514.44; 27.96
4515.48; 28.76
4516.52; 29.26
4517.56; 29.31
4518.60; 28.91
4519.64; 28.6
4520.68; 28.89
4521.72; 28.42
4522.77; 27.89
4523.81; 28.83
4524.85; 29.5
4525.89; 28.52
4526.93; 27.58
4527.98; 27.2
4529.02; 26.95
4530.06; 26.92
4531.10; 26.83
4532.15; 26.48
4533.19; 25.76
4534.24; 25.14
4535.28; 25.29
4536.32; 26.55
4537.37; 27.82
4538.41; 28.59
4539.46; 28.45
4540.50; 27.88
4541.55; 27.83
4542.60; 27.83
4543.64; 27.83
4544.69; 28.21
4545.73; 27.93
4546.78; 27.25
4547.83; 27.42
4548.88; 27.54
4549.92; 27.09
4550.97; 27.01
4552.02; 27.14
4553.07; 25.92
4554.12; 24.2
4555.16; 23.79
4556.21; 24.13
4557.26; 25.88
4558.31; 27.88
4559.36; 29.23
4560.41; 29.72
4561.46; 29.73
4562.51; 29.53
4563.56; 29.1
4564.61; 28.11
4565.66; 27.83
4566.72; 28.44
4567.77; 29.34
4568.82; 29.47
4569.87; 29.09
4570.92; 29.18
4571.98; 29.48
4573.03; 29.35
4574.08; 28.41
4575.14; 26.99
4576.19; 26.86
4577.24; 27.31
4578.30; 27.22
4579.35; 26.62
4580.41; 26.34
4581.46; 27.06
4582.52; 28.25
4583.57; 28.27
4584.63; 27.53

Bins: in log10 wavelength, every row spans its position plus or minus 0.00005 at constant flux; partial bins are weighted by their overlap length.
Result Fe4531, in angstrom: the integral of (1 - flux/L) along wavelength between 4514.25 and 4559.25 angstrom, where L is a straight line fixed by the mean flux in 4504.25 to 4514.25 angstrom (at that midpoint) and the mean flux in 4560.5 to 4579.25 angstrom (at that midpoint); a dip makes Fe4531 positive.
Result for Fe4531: 2.2 angstrom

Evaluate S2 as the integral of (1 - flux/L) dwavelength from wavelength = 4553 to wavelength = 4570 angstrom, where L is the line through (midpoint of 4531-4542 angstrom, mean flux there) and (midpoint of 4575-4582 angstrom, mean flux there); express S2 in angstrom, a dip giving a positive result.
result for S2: -0.5 angstrom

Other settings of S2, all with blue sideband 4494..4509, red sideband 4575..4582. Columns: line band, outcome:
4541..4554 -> 0.1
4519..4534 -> 0.1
